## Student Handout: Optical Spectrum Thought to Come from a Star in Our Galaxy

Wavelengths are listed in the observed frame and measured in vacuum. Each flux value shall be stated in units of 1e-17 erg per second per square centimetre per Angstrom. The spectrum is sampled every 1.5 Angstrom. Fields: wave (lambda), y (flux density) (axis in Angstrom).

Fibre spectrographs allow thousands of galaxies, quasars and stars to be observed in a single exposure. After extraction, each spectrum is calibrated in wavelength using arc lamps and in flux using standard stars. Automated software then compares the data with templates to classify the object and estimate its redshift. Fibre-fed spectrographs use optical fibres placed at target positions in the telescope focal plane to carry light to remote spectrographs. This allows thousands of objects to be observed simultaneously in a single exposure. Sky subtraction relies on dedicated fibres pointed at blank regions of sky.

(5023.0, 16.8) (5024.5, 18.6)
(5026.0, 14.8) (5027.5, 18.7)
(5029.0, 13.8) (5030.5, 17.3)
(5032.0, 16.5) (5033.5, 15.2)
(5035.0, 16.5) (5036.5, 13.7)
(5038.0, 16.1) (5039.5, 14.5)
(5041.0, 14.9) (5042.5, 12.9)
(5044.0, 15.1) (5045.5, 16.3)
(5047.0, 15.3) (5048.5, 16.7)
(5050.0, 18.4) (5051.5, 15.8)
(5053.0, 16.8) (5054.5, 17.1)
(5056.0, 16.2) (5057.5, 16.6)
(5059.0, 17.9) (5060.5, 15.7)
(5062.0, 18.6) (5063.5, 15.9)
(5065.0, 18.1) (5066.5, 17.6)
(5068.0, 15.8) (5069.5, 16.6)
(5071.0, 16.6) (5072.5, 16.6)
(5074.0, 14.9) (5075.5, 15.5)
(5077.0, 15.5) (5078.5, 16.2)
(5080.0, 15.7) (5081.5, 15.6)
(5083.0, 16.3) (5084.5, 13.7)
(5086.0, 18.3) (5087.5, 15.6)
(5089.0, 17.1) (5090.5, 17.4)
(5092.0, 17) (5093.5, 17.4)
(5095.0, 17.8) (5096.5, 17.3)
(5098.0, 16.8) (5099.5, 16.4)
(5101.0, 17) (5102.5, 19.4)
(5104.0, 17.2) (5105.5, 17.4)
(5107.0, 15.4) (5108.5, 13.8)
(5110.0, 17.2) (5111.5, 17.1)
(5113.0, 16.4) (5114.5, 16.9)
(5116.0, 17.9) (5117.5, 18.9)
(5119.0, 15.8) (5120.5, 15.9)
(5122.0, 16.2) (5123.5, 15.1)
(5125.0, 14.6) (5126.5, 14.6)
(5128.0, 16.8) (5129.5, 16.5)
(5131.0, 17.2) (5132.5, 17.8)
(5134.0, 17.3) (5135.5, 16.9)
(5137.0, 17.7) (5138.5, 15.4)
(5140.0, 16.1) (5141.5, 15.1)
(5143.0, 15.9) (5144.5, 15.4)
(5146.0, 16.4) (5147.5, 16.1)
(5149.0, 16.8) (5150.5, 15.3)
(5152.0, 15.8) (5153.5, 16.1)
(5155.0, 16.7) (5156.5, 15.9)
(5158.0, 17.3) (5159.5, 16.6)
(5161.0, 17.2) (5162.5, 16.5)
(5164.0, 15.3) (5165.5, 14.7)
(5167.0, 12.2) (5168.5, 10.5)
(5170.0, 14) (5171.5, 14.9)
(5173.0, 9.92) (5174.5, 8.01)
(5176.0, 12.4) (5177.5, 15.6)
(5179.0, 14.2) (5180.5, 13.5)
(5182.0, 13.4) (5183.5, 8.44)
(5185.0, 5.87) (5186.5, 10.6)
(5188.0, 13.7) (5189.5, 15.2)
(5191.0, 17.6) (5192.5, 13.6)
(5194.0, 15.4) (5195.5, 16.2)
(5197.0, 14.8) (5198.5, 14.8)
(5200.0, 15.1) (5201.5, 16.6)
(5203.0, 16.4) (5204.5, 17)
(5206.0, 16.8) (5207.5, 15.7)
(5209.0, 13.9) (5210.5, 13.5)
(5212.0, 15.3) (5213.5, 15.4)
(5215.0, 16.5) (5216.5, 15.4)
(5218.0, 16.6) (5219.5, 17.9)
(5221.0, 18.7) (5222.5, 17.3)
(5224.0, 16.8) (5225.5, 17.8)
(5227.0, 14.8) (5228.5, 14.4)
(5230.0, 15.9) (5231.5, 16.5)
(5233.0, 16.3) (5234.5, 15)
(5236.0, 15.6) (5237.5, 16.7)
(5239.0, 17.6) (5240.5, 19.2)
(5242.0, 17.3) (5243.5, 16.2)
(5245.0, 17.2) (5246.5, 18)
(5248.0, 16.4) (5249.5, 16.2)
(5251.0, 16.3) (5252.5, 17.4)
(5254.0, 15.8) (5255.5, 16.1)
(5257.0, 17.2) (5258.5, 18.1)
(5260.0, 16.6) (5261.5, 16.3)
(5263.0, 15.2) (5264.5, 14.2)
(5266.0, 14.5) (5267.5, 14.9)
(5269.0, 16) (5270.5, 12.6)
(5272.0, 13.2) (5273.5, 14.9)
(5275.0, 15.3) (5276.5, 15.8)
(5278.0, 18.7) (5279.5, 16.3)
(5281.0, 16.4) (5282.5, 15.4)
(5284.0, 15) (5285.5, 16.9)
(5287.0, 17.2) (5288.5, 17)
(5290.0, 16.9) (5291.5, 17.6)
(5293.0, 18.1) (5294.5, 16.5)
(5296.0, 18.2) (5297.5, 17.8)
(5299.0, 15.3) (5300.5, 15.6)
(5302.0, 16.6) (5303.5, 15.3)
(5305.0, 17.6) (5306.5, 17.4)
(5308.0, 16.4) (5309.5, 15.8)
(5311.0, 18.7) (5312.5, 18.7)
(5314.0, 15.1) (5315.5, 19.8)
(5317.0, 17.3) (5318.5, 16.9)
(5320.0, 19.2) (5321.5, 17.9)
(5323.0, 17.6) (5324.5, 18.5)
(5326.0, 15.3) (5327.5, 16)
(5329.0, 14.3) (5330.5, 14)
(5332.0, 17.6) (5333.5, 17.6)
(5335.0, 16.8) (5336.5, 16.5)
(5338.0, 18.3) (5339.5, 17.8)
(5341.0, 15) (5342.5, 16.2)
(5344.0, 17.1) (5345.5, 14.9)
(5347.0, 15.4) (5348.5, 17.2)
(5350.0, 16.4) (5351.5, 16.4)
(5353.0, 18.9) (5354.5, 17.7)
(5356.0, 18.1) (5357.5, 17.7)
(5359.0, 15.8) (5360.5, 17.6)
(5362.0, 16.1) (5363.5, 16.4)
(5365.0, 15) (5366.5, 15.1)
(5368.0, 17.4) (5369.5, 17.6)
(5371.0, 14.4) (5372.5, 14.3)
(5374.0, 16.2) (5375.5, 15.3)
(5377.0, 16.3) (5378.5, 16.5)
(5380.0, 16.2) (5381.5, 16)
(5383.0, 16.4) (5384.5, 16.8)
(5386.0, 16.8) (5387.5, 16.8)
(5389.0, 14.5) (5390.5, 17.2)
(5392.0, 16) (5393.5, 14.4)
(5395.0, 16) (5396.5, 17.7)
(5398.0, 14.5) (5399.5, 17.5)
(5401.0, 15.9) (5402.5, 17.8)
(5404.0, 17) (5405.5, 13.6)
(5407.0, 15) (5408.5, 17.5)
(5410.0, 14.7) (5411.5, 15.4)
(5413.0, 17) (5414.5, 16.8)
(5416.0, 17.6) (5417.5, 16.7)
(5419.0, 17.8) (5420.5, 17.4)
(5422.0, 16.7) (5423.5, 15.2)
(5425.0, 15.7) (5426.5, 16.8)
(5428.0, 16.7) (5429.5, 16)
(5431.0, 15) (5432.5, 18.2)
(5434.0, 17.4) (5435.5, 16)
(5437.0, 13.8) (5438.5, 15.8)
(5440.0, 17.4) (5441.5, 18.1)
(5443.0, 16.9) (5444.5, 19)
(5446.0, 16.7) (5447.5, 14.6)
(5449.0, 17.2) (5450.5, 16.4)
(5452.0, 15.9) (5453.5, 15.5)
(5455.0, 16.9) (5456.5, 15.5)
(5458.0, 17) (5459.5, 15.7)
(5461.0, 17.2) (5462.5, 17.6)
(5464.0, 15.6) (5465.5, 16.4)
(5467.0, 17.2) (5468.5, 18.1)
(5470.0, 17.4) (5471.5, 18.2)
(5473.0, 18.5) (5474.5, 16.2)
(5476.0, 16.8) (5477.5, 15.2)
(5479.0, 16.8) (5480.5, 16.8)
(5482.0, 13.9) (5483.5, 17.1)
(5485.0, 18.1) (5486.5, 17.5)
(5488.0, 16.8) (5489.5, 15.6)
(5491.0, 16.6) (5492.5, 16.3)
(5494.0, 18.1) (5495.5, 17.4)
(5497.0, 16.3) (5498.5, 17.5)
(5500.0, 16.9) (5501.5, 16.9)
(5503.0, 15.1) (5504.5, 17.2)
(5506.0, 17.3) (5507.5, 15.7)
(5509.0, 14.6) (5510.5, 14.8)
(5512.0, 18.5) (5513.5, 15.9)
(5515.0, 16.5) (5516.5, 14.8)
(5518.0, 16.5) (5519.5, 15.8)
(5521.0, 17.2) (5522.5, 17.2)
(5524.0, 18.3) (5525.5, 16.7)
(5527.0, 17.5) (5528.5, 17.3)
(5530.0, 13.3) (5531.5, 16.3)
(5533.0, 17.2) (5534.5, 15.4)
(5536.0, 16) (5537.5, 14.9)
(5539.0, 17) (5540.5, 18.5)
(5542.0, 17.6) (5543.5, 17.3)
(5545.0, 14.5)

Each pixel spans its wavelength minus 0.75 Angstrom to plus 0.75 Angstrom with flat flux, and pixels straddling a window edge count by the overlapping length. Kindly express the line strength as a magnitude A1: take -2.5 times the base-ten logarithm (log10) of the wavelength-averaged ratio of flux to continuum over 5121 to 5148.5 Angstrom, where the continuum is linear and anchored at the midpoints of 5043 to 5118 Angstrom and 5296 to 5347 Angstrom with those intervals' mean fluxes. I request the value 0.03 mag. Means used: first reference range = 16.6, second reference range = 16.8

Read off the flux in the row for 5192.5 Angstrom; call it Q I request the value 13.6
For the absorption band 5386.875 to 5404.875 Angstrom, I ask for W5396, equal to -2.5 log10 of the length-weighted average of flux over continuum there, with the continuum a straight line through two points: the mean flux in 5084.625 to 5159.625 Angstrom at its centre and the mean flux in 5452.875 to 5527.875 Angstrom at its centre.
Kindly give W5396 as 0.025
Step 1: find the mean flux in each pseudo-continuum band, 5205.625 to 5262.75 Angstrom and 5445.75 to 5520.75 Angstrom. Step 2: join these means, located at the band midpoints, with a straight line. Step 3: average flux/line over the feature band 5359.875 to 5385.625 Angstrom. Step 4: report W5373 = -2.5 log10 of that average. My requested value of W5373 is 0.03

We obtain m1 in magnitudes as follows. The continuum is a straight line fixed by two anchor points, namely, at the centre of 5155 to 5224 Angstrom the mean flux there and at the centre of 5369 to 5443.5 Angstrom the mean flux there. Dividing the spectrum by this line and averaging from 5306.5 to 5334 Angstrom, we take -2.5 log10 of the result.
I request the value -0.095 mag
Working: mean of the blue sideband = 14.6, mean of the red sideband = 16.3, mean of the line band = 17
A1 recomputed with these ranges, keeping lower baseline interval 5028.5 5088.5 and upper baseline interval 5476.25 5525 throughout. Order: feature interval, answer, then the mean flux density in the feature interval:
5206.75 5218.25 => 0.07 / 15.2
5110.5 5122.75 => -0.05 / 16.9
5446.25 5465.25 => 0.01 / 16.3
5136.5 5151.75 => 0.01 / 16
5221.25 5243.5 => -0.02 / 16.6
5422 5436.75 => 0.01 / 16.3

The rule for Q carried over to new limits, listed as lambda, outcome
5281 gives 16.4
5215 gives 16.5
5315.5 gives 19.8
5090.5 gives 17.4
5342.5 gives 16.2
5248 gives 16.4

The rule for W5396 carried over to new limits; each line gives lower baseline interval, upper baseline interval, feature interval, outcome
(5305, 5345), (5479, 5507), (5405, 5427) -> 0.04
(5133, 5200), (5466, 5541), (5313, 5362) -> -0.09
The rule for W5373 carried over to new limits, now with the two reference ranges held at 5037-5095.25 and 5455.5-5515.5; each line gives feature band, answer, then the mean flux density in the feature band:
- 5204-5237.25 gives 0.03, 16.1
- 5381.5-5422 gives 0.02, 16.3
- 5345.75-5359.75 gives -0.03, 17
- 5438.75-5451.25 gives -0.02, 17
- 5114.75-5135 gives -0.01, 16.5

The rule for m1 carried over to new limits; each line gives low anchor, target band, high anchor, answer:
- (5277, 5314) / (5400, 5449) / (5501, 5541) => 0.01 mag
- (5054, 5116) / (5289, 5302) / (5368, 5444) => -0.04 mag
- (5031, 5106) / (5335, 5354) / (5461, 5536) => -0.01 mag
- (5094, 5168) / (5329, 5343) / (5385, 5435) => -0.01 mag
